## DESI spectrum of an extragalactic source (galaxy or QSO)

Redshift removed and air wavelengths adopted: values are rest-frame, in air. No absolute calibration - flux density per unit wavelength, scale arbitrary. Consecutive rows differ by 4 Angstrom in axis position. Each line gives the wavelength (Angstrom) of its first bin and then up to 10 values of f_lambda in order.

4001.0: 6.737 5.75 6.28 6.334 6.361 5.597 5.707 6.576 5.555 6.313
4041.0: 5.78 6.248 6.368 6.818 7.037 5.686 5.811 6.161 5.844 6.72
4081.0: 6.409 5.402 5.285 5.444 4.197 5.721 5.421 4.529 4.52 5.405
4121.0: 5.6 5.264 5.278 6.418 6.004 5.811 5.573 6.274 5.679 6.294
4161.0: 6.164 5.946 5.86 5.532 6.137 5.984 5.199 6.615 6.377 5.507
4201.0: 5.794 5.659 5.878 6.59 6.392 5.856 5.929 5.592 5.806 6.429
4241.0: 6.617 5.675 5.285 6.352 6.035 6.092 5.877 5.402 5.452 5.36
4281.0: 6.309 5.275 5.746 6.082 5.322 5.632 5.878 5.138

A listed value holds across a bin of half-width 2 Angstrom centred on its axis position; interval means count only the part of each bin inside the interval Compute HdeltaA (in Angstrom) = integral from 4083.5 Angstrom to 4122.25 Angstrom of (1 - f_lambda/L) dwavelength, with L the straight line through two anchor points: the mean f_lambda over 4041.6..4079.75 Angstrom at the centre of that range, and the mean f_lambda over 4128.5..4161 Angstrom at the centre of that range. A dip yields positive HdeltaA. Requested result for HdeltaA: 6.21 Angstrom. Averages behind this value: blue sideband 6.28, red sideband 5.96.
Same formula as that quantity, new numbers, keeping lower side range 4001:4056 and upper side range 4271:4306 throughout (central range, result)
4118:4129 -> 1.07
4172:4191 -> -0.13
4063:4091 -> 0.59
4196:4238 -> -1.03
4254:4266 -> -0.67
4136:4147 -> 0.32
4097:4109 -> 1.71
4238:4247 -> -0.66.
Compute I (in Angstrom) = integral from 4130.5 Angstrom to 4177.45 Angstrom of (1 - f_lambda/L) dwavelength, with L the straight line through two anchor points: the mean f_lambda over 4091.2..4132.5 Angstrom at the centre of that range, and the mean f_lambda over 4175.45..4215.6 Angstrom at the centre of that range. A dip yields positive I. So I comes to -3.2 Angstrom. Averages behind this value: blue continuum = 5.18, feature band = 5.96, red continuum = 5.98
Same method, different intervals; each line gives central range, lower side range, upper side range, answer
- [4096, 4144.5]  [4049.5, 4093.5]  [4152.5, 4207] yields 5.09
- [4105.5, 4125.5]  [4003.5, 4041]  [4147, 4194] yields 3.12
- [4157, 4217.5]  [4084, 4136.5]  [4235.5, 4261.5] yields -2.74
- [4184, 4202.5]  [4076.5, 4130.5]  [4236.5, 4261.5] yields -0.53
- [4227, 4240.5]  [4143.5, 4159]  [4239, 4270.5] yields -0.19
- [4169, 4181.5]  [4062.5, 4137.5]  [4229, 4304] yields -0.45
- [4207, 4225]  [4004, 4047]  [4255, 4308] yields -1.08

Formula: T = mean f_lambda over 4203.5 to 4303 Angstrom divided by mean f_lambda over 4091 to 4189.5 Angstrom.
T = 1.04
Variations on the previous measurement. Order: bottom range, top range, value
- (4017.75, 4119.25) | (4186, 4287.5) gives 1.02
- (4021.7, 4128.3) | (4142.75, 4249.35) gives 1.04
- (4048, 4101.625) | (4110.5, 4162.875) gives 0.96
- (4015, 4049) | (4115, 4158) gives 0.96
